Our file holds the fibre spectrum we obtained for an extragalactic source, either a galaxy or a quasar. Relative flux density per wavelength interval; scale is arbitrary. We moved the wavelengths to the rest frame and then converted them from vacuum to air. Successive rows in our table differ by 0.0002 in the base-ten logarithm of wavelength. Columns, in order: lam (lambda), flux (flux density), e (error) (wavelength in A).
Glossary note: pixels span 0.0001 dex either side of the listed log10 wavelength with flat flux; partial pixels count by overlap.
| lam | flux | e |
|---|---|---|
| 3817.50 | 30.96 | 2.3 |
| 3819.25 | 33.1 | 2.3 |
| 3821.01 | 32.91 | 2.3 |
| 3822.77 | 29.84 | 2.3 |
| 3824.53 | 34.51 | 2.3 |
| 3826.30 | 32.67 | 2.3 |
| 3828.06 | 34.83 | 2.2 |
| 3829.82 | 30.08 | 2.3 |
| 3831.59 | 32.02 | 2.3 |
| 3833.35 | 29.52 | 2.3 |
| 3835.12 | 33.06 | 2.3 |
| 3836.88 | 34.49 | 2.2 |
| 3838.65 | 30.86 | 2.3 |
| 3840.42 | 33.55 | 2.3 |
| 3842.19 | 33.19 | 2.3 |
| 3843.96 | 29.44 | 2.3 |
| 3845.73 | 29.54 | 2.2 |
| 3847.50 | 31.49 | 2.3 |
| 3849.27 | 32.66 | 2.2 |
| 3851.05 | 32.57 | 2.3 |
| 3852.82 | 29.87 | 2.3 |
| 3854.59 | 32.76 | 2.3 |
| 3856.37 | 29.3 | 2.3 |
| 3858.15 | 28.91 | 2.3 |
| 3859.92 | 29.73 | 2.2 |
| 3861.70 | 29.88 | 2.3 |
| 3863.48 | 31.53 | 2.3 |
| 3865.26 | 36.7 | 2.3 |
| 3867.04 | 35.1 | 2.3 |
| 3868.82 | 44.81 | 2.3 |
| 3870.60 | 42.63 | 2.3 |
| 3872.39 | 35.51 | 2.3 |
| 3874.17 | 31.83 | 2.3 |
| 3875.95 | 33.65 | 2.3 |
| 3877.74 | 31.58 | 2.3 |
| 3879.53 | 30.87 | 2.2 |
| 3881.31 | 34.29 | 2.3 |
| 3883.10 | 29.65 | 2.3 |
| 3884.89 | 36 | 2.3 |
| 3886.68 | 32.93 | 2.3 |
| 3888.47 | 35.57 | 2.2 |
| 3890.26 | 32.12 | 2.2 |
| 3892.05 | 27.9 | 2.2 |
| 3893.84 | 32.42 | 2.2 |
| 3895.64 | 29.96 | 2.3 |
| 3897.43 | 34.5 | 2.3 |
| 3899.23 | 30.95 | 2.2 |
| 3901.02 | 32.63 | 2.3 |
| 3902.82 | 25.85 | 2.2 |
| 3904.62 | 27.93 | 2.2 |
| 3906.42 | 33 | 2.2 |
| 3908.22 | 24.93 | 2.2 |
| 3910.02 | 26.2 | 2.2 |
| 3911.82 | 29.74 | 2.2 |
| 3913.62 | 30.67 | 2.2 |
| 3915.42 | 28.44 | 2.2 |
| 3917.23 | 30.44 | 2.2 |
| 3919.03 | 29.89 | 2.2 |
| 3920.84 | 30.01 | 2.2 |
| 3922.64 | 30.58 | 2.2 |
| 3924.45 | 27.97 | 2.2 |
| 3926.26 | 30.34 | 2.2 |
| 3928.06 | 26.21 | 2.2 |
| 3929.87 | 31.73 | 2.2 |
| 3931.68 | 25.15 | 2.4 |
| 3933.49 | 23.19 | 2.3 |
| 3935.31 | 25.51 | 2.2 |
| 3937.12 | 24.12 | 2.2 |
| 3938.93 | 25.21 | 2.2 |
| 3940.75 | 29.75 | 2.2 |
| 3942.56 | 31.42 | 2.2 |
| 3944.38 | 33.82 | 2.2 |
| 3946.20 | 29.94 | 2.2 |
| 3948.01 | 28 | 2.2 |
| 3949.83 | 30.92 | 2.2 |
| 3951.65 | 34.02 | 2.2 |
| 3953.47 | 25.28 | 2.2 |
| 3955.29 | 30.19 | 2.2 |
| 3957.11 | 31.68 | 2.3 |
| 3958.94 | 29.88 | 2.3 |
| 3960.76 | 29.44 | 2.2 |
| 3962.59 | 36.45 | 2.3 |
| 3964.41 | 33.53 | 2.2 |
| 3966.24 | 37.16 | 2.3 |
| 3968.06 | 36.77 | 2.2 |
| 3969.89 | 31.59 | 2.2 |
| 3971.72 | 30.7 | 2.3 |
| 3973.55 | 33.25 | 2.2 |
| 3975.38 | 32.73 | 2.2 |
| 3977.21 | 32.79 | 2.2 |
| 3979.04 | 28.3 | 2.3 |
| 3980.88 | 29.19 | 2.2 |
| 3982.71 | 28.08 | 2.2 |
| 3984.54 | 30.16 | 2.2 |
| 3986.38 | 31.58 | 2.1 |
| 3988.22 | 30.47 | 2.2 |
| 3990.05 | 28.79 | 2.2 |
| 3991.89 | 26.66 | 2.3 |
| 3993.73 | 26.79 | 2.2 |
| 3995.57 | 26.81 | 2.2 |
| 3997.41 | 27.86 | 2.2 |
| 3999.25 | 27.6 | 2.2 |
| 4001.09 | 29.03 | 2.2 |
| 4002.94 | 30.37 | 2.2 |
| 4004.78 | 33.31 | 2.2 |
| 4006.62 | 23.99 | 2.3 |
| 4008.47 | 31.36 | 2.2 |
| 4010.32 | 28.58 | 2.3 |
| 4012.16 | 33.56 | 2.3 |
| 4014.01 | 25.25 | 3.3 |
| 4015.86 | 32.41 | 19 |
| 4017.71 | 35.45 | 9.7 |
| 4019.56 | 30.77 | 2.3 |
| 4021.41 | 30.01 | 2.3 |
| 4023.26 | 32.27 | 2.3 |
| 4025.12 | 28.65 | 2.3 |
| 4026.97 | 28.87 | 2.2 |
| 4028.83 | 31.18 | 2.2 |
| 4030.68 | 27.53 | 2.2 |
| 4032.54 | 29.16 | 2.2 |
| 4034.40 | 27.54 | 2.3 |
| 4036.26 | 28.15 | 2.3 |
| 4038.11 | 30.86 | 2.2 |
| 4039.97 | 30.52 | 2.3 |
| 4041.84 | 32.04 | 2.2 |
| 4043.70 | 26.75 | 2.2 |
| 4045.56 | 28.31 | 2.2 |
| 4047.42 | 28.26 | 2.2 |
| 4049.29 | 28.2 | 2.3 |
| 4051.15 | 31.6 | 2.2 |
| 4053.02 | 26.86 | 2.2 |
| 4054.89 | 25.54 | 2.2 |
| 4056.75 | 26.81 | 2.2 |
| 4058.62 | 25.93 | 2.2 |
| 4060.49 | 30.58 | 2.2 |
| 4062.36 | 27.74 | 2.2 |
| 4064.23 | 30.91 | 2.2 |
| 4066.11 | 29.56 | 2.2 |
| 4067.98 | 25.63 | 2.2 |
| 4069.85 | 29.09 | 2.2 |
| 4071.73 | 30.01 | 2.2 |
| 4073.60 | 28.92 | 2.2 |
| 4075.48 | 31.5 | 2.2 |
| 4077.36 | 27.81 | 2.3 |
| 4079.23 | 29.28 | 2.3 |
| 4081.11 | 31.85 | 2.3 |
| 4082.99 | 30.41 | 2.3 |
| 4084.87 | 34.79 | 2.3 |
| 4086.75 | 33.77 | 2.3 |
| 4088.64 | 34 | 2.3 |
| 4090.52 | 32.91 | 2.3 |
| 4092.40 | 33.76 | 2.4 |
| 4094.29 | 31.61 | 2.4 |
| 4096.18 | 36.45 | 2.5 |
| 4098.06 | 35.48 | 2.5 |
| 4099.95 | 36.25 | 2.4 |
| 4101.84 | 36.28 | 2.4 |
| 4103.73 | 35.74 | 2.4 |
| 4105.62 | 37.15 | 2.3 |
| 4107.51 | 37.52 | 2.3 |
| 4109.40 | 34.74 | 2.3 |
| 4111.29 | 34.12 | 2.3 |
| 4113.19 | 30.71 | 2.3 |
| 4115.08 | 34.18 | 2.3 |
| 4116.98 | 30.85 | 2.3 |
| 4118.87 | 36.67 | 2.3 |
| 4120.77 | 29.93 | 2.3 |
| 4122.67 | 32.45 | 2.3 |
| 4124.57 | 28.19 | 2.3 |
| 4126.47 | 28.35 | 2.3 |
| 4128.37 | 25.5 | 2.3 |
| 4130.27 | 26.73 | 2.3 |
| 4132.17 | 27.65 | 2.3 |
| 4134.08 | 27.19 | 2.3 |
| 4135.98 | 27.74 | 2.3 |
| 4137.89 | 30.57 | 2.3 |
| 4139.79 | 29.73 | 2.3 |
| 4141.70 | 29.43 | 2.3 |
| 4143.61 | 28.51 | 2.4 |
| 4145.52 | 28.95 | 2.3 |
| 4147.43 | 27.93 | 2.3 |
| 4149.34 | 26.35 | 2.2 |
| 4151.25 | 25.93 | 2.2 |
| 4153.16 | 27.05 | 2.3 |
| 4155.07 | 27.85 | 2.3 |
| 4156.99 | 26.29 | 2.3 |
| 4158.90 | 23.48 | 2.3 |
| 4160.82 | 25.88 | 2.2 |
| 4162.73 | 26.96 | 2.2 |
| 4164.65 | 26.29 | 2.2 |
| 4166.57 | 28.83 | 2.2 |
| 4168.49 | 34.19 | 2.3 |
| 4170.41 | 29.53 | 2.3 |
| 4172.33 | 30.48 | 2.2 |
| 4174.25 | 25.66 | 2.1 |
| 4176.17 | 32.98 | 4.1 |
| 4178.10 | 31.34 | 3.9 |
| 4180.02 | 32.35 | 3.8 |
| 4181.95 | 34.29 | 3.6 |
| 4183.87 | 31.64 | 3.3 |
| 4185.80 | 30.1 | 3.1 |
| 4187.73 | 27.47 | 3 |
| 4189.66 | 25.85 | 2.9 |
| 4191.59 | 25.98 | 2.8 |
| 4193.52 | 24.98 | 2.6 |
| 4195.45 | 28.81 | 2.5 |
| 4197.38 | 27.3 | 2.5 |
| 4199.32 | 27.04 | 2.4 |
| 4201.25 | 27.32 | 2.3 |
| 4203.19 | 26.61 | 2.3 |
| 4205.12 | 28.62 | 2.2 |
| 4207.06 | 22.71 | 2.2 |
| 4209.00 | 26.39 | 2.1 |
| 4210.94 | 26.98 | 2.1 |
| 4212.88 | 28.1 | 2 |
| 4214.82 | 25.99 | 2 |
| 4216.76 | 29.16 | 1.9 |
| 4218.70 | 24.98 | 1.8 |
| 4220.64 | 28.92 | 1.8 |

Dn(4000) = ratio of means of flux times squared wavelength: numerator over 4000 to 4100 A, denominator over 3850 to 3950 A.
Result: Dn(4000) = 1.06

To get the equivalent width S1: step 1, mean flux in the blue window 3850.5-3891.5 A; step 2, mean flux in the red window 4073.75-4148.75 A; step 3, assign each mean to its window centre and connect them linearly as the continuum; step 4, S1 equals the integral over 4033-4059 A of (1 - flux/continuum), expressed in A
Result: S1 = 3.0 A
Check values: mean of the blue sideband 33.4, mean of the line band 28.5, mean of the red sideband 31.6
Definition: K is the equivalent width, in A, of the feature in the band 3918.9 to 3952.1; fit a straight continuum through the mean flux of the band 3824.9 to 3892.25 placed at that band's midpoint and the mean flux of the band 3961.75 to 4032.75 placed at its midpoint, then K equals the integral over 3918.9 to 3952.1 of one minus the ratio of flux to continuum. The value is 2.9 A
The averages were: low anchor 32.8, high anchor 30.5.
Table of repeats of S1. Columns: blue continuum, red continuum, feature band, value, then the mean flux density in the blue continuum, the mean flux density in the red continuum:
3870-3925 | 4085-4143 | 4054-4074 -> 2.3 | 31.3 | 32.2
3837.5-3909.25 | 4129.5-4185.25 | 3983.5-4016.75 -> 1.6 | 32.2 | 28.7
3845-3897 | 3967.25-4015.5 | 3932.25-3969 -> 0.7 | 32.8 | 29.8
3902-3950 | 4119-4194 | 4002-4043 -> -2.2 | 28.5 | 28.6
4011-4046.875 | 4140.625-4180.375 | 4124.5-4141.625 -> 0.4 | 29.9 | 28.3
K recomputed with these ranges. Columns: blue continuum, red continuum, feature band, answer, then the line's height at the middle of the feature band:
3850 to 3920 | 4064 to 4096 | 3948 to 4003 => 1.6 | 31.5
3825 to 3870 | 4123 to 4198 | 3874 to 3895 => -0.3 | 31.9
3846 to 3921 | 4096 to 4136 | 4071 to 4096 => 0.4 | 32.2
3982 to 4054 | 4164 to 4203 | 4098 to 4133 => -3.9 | 29.2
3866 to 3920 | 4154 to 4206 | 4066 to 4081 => 0.3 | 29.8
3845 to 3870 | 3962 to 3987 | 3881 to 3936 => 4.4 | 32.5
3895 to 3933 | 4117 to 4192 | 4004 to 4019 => -0.7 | 29.1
